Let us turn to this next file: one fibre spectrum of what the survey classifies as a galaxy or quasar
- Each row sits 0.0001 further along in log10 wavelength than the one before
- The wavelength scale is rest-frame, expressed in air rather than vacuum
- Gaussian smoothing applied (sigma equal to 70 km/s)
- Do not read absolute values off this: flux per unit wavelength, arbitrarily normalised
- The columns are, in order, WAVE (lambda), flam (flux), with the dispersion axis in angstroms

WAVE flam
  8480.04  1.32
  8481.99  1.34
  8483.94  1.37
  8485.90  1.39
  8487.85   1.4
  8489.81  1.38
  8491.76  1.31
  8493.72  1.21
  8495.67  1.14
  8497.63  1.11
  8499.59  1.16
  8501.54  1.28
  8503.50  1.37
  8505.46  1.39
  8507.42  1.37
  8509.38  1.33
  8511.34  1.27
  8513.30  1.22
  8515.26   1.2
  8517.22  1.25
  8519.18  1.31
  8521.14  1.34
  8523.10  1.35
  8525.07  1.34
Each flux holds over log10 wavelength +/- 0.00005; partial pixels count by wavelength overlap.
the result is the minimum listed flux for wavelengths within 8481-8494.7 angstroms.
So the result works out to 1.21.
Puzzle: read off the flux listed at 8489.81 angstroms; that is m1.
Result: 1.38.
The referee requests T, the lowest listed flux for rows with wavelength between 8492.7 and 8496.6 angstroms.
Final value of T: 1.14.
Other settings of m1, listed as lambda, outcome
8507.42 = 1.37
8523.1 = 1.35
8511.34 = 1.27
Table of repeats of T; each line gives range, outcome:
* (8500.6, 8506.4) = 1.28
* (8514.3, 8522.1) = 1.2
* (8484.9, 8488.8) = 1.39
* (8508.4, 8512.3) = 1.27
